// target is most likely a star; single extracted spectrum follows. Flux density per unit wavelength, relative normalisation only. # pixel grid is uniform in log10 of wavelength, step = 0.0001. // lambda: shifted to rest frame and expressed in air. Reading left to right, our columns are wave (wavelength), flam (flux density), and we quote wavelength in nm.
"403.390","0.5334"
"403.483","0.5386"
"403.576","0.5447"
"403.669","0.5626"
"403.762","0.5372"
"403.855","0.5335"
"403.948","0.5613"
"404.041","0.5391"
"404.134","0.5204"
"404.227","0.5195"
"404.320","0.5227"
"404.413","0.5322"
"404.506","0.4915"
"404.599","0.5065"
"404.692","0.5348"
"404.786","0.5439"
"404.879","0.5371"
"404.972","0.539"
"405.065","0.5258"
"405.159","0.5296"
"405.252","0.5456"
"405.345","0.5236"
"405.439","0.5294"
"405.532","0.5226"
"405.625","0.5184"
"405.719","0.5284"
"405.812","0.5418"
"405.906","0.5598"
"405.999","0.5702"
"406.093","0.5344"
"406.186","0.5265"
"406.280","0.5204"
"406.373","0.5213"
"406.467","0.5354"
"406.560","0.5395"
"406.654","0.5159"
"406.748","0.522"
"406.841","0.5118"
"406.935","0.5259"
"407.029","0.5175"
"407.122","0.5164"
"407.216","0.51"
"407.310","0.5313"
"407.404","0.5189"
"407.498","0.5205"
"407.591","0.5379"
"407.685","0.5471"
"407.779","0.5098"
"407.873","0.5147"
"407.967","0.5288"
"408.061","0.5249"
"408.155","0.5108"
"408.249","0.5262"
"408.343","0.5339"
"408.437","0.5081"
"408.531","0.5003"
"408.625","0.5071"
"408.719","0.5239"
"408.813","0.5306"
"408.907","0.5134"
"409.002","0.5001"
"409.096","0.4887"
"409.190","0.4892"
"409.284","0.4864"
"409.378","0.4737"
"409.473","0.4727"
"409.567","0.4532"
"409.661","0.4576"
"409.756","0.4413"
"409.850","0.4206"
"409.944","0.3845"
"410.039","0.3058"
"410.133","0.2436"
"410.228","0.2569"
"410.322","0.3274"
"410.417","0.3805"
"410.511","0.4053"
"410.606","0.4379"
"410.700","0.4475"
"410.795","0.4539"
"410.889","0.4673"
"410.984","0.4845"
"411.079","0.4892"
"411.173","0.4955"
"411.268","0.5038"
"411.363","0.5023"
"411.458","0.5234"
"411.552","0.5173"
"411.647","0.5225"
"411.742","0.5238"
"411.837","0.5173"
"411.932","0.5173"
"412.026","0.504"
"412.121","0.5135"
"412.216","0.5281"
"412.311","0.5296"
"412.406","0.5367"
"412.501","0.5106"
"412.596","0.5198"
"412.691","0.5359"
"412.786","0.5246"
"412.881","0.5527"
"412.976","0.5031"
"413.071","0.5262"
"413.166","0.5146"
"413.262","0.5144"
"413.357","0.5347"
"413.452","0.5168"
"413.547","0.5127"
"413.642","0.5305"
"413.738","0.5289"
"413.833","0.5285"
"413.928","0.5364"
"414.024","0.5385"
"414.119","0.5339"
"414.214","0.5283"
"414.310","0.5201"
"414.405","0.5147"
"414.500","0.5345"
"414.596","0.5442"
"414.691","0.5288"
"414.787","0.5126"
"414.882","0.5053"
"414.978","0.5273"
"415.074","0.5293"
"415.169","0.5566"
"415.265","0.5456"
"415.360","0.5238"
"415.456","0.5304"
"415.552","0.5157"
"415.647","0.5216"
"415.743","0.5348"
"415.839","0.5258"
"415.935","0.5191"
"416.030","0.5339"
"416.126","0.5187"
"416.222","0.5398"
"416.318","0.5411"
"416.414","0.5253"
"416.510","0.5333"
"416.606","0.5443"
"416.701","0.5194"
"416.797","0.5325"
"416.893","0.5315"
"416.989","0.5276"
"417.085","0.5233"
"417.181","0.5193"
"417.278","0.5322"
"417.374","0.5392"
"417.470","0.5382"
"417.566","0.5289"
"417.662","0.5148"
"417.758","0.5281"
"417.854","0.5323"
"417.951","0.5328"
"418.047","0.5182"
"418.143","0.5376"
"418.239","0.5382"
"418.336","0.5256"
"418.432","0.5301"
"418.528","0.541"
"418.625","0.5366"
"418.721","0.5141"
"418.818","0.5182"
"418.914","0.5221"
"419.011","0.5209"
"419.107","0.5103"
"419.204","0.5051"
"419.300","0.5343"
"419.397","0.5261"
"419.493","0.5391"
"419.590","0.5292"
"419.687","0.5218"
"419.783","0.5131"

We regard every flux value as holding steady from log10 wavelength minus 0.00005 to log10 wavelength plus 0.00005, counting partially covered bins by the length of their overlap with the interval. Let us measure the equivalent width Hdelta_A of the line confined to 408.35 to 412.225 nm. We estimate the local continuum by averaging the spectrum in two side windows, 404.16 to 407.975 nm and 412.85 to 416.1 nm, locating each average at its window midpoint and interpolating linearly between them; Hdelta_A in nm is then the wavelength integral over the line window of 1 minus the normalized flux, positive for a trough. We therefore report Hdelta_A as 0.46 nm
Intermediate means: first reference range 0.528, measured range 0.464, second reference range 0.527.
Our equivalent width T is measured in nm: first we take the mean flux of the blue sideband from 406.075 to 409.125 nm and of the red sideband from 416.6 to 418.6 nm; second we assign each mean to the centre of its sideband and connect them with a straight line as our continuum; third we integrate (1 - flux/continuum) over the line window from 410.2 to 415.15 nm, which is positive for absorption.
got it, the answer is 0.21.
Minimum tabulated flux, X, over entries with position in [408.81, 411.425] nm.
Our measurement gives 0.2436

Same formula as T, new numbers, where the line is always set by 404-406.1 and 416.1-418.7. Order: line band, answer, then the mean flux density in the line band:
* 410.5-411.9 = 0.11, 0.488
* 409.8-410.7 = 0.30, 0.357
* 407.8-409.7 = 0.10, 0.503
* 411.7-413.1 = 0.02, 0.523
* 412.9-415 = 0.02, 0.525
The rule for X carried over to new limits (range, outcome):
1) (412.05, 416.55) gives 0.5031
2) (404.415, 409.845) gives 0.4413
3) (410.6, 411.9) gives 0.4379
